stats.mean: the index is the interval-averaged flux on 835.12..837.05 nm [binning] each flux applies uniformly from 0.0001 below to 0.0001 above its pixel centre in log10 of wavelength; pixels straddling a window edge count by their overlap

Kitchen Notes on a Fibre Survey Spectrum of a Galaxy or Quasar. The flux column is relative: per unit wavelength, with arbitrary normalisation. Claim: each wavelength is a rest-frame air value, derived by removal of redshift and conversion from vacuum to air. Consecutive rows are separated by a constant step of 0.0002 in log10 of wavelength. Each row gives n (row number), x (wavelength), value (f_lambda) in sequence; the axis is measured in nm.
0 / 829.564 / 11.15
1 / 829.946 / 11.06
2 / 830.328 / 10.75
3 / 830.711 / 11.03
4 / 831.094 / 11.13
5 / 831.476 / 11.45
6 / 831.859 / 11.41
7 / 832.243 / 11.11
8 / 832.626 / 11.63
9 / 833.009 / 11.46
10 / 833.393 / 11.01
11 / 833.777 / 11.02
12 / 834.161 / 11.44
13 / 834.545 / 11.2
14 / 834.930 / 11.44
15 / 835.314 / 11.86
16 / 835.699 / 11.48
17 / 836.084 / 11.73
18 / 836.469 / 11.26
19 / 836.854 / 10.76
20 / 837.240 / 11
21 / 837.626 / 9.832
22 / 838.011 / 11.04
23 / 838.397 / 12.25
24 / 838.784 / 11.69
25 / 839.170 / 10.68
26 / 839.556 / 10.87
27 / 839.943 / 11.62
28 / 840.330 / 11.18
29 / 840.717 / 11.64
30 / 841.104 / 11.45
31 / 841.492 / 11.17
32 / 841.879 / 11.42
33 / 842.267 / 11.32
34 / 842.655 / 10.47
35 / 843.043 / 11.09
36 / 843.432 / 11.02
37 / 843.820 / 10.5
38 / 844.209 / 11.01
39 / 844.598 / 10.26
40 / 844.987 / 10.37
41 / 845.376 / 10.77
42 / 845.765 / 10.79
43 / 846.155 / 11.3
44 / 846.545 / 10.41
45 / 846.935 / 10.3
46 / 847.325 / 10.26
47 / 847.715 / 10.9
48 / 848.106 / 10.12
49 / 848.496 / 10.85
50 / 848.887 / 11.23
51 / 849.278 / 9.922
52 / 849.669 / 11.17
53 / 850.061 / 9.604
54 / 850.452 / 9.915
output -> 11.4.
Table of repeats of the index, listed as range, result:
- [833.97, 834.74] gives 11.3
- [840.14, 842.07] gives 11.4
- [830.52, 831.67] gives 11.2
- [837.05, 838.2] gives 10.6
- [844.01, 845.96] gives 10.6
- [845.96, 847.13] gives 10.7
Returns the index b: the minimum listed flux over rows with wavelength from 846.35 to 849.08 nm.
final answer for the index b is 10.12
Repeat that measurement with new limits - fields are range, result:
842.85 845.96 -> 10.26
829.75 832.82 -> 10.75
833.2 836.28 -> 11.01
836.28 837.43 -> 10.76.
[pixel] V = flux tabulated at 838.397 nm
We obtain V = 12.25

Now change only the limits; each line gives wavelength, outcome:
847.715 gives 10.9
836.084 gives 11.73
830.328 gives 10.75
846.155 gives 11.3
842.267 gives 11.32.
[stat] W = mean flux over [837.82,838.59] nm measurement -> 11.6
